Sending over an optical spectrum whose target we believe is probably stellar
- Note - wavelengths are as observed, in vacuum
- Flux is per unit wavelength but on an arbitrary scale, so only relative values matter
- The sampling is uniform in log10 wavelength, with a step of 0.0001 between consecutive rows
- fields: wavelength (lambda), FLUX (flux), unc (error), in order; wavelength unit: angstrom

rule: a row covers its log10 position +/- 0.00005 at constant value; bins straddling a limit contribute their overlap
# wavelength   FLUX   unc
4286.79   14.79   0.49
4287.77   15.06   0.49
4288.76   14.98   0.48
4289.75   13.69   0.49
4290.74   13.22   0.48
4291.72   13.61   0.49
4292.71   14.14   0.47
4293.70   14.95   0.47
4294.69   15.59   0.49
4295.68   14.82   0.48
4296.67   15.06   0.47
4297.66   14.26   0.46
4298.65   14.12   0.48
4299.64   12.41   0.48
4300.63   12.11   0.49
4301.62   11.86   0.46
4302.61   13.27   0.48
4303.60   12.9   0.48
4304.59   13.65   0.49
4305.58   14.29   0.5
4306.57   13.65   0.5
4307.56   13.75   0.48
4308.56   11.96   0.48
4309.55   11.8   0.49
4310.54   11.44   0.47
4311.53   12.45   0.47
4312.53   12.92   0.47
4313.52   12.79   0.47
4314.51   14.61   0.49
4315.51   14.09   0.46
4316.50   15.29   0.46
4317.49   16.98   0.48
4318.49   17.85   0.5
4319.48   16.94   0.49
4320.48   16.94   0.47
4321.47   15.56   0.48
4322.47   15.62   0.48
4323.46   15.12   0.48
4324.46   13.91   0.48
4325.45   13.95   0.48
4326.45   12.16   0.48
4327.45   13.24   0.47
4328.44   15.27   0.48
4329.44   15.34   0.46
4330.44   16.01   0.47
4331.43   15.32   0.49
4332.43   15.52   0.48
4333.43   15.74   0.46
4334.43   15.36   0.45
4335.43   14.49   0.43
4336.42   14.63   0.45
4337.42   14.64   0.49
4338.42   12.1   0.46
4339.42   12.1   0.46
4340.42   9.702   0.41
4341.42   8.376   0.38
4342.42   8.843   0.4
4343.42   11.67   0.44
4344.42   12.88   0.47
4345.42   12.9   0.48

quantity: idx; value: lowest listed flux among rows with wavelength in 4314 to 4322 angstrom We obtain 14.09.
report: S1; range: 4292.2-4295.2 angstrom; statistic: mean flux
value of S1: 14.9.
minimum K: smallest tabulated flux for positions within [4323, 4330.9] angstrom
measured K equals 12.16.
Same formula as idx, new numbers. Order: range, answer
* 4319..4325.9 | 13.91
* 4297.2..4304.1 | 11.86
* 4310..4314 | 11.44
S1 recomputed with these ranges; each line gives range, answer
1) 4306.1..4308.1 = 13.6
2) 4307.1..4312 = 12.3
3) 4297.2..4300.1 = 13.6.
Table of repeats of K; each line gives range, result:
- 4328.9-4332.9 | 15.32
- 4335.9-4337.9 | 14.63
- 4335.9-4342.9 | 8.376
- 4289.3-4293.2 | 13.22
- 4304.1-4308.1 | 13.65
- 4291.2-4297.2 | 13.61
